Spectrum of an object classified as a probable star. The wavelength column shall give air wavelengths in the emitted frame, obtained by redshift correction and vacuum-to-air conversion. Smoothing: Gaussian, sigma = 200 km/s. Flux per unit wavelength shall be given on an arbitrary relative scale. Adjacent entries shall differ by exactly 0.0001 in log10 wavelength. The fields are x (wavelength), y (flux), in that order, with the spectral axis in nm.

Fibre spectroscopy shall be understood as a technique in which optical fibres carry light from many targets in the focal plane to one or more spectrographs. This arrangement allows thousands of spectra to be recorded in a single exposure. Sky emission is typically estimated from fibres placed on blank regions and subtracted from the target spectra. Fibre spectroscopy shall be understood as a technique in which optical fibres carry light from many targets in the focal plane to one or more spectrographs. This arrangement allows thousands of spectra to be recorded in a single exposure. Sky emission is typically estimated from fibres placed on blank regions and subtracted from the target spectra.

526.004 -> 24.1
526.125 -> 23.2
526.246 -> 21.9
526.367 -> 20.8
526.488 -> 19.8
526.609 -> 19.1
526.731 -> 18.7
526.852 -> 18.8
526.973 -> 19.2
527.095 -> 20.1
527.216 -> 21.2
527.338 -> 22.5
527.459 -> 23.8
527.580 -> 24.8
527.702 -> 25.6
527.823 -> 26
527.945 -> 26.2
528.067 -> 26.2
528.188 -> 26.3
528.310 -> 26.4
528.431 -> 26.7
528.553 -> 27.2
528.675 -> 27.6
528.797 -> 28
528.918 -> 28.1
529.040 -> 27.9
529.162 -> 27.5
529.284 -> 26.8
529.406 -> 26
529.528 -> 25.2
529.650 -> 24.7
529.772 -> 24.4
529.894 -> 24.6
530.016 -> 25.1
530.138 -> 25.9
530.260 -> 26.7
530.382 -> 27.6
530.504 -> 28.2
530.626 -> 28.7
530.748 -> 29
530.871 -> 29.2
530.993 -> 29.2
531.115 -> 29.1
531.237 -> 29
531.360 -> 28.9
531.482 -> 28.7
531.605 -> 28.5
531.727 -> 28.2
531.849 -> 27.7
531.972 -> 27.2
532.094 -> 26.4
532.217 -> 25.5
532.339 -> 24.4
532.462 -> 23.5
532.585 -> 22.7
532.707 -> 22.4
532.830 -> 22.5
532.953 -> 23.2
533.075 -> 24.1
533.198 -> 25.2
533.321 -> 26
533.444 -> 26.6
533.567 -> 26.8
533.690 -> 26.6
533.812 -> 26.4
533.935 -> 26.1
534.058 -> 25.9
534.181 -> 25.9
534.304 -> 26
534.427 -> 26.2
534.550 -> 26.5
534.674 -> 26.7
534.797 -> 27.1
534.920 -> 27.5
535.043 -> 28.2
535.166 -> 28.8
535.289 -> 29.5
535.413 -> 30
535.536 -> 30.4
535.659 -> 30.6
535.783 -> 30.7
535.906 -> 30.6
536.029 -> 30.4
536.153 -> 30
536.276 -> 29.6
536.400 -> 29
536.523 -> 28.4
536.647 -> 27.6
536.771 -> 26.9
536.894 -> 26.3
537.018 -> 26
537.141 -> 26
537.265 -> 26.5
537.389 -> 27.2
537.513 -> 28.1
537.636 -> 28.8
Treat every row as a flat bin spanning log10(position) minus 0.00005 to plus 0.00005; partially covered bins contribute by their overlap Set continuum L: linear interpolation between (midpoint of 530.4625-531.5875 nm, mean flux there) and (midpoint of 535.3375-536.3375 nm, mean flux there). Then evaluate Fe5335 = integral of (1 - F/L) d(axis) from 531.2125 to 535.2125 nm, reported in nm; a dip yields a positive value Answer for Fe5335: 0.45 nm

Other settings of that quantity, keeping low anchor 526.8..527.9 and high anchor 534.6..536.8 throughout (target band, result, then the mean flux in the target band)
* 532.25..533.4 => 0.13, 23.9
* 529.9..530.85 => -0.09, 27.2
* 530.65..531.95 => -0.16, 28.7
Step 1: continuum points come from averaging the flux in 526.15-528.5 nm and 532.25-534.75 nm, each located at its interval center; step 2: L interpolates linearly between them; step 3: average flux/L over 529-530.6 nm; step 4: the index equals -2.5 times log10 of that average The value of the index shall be -0.11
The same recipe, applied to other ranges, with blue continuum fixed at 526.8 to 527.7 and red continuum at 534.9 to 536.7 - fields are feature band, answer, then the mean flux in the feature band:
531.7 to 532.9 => 0.057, 24.9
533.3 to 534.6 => 0.061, 26.3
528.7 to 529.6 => -0.154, 27.1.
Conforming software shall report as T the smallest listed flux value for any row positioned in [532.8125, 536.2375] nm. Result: 22.5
